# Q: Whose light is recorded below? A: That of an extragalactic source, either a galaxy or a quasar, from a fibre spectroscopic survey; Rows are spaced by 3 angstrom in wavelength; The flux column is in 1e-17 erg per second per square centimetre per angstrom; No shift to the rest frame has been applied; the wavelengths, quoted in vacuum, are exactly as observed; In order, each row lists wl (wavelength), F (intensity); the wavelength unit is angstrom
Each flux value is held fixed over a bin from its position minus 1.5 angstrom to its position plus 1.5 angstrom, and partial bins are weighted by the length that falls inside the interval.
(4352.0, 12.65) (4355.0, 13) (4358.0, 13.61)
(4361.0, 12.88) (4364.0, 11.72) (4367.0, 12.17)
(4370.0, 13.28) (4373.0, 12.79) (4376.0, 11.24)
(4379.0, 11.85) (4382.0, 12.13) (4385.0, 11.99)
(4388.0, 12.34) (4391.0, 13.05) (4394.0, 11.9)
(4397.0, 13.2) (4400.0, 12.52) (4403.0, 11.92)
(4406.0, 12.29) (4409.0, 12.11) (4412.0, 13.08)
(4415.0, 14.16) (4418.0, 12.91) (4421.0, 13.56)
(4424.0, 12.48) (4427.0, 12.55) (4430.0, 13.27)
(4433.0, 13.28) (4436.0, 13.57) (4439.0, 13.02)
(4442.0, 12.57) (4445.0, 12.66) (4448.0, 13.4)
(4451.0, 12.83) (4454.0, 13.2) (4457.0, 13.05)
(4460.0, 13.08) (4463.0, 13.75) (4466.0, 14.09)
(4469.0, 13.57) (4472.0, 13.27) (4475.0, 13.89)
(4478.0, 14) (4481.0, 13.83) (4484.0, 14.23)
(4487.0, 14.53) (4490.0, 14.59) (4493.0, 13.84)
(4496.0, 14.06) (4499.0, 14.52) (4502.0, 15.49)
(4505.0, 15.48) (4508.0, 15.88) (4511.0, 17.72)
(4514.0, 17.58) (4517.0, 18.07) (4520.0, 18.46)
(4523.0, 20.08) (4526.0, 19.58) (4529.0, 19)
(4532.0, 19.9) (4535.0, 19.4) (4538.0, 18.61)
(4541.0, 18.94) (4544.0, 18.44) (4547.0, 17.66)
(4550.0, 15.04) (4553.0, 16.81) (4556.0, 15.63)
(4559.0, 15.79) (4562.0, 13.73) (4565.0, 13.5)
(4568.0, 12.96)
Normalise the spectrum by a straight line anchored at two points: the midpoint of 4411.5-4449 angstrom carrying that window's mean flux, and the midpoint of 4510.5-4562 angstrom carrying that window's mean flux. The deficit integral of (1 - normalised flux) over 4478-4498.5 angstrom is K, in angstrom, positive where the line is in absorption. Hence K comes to 2.0 angstrom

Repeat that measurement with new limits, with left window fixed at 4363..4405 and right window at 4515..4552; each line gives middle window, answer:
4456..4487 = 4.3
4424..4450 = 2.7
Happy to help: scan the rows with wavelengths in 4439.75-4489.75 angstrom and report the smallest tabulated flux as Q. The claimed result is 12.57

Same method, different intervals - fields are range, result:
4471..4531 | 13.27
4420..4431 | 12.48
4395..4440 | 11.92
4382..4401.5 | 11.9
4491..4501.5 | 13.84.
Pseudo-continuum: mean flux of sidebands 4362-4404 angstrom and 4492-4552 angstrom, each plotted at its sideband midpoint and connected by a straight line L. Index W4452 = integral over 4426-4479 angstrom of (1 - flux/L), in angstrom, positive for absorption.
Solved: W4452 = 5.6 angstrom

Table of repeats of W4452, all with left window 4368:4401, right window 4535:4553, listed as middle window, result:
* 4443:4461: 2.0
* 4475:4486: 1.1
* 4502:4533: -2.0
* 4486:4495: 1.0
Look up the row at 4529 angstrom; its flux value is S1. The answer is 19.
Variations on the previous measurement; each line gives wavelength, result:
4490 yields 14.59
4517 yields 18.07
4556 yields 15.63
